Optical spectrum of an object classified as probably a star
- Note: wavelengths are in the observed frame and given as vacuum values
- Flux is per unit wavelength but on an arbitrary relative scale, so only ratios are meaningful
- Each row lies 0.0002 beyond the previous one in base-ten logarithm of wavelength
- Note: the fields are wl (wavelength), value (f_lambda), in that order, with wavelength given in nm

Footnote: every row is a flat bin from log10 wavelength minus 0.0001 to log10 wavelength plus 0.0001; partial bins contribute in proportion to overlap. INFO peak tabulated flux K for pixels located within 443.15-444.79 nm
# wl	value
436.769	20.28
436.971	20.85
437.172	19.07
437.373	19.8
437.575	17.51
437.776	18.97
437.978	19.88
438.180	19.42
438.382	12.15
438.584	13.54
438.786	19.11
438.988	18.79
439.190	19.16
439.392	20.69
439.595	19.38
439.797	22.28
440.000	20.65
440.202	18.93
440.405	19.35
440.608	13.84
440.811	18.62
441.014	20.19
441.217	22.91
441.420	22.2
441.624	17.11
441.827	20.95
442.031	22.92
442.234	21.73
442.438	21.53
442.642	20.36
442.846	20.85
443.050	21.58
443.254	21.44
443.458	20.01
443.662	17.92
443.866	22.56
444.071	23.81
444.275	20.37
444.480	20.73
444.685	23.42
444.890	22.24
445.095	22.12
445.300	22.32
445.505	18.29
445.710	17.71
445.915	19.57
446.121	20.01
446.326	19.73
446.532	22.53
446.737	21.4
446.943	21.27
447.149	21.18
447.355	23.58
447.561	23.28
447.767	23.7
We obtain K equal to 23.81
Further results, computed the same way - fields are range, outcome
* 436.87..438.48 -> 20.85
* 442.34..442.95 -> 21.53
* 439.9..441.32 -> 22.91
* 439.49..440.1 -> 22.28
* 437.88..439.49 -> 20.69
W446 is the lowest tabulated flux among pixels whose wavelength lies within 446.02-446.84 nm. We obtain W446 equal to 19.73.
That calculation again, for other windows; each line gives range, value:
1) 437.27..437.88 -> 17.51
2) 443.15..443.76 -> 17.92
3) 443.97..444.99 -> 20.37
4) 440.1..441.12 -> 13.84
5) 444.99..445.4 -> 22.12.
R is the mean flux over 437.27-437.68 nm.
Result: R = 18.7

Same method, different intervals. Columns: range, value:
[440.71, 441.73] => 20.2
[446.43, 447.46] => 22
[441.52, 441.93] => 19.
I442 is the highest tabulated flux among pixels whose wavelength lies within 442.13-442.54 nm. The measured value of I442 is 21.73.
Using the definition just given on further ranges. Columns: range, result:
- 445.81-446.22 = 20.01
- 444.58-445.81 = 23.42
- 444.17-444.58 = 20.73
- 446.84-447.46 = 23.58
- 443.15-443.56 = 21.44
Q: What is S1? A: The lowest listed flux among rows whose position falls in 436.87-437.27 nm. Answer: 19.07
